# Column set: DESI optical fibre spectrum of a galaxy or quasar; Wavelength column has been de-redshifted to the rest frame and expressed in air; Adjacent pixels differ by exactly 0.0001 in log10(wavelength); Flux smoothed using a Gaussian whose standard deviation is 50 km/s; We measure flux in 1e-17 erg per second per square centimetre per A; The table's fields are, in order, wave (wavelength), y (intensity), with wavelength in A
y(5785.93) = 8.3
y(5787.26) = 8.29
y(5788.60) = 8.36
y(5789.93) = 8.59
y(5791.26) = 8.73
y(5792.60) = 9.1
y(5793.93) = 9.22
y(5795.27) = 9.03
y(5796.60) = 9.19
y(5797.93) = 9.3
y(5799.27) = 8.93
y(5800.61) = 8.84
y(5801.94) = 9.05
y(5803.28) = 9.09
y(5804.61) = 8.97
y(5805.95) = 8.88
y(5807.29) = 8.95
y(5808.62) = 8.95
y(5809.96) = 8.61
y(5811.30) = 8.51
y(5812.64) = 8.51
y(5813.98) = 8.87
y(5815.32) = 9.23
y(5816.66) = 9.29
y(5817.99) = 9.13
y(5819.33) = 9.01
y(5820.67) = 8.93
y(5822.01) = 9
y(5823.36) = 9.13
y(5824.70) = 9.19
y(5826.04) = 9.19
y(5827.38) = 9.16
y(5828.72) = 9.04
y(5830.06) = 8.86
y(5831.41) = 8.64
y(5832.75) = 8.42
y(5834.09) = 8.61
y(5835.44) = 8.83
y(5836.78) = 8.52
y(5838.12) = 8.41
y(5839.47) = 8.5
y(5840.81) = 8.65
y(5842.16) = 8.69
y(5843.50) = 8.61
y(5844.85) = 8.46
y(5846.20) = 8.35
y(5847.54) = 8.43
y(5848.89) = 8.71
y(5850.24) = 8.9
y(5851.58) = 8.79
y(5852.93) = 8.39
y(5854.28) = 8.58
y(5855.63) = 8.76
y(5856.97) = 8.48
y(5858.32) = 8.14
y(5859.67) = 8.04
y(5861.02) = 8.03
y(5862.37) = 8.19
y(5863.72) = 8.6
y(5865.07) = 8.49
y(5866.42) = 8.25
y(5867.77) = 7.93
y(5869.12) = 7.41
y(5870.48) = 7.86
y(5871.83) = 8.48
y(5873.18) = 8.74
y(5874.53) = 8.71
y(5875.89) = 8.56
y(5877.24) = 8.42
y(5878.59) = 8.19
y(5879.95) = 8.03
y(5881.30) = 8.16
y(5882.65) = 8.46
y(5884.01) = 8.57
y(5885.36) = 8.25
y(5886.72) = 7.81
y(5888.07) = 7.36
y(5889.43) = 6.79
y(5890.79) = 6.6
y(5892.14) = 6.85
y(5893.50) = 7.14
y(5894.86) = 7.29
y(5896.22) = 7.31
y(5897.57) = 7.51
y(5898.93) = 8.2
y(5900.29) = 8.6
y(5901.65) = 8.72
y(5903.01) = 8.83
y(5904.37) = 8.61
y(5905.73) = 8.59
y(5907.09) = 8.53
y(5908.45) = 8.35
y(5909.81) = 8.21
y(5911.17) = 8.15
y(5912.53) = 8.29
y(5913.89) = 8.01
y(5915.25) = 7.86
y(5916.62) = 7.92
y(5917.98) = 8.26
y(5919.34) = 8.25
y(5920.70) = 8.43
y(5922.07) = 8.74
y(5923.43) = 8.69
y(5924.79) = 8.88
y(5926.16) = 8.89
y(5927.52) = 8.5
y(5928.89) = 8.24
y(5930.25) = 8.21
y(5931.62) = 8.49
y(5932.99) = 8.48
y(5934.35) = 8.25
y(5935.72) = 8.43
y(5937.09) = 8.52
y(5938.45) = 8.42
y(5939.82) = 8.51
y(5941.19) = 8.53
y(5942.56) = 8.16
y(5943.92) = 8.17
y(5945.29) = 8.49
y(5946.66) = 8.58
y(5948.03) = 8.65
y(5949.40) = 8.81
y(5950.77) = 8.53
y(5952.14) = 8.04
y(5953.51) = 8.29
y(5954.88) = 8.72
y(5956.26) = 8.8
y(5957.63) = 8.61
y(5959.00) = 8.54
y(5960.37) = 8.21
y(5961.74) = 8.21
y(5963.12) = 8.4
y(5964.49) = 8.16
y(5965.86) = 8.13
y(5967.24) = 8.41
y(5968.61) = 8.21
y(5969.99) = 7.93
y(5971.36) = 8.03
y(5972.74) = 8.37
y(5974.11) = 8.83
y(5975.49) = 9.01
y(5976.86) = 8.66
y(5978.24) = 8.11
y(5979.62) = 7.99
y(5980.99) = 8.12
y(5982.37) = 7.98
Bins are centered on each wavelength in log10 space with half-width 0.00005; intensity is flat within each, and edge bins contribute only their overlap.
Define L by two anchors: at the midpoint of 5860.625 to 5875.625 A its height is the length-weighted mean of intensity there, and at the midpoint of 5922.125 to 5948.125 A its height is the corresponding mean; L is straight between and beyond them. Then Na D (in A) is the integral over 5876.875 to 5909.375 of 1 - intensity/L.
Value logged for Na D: 1.5 A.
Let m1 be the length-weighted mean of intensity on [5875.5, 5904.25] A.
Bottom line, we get 7.9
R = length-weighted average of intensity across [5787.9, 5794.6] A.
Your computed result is 8.79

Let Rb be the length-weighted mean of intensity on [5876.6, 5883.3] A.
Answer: 8.26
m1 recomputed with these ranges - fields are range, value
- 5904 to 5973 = 8.39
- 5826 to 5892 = 8.35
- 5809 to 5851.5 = 8.79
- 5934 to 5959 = 8.48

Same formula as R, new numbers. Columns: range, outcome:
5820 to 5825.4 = 9.05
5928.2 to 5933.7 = 8.35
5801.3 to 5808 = 8.99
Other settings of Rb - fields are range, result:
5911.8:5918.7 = 8.07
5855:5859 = 8.47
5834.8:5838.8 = 8.59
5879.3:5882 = 8.12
